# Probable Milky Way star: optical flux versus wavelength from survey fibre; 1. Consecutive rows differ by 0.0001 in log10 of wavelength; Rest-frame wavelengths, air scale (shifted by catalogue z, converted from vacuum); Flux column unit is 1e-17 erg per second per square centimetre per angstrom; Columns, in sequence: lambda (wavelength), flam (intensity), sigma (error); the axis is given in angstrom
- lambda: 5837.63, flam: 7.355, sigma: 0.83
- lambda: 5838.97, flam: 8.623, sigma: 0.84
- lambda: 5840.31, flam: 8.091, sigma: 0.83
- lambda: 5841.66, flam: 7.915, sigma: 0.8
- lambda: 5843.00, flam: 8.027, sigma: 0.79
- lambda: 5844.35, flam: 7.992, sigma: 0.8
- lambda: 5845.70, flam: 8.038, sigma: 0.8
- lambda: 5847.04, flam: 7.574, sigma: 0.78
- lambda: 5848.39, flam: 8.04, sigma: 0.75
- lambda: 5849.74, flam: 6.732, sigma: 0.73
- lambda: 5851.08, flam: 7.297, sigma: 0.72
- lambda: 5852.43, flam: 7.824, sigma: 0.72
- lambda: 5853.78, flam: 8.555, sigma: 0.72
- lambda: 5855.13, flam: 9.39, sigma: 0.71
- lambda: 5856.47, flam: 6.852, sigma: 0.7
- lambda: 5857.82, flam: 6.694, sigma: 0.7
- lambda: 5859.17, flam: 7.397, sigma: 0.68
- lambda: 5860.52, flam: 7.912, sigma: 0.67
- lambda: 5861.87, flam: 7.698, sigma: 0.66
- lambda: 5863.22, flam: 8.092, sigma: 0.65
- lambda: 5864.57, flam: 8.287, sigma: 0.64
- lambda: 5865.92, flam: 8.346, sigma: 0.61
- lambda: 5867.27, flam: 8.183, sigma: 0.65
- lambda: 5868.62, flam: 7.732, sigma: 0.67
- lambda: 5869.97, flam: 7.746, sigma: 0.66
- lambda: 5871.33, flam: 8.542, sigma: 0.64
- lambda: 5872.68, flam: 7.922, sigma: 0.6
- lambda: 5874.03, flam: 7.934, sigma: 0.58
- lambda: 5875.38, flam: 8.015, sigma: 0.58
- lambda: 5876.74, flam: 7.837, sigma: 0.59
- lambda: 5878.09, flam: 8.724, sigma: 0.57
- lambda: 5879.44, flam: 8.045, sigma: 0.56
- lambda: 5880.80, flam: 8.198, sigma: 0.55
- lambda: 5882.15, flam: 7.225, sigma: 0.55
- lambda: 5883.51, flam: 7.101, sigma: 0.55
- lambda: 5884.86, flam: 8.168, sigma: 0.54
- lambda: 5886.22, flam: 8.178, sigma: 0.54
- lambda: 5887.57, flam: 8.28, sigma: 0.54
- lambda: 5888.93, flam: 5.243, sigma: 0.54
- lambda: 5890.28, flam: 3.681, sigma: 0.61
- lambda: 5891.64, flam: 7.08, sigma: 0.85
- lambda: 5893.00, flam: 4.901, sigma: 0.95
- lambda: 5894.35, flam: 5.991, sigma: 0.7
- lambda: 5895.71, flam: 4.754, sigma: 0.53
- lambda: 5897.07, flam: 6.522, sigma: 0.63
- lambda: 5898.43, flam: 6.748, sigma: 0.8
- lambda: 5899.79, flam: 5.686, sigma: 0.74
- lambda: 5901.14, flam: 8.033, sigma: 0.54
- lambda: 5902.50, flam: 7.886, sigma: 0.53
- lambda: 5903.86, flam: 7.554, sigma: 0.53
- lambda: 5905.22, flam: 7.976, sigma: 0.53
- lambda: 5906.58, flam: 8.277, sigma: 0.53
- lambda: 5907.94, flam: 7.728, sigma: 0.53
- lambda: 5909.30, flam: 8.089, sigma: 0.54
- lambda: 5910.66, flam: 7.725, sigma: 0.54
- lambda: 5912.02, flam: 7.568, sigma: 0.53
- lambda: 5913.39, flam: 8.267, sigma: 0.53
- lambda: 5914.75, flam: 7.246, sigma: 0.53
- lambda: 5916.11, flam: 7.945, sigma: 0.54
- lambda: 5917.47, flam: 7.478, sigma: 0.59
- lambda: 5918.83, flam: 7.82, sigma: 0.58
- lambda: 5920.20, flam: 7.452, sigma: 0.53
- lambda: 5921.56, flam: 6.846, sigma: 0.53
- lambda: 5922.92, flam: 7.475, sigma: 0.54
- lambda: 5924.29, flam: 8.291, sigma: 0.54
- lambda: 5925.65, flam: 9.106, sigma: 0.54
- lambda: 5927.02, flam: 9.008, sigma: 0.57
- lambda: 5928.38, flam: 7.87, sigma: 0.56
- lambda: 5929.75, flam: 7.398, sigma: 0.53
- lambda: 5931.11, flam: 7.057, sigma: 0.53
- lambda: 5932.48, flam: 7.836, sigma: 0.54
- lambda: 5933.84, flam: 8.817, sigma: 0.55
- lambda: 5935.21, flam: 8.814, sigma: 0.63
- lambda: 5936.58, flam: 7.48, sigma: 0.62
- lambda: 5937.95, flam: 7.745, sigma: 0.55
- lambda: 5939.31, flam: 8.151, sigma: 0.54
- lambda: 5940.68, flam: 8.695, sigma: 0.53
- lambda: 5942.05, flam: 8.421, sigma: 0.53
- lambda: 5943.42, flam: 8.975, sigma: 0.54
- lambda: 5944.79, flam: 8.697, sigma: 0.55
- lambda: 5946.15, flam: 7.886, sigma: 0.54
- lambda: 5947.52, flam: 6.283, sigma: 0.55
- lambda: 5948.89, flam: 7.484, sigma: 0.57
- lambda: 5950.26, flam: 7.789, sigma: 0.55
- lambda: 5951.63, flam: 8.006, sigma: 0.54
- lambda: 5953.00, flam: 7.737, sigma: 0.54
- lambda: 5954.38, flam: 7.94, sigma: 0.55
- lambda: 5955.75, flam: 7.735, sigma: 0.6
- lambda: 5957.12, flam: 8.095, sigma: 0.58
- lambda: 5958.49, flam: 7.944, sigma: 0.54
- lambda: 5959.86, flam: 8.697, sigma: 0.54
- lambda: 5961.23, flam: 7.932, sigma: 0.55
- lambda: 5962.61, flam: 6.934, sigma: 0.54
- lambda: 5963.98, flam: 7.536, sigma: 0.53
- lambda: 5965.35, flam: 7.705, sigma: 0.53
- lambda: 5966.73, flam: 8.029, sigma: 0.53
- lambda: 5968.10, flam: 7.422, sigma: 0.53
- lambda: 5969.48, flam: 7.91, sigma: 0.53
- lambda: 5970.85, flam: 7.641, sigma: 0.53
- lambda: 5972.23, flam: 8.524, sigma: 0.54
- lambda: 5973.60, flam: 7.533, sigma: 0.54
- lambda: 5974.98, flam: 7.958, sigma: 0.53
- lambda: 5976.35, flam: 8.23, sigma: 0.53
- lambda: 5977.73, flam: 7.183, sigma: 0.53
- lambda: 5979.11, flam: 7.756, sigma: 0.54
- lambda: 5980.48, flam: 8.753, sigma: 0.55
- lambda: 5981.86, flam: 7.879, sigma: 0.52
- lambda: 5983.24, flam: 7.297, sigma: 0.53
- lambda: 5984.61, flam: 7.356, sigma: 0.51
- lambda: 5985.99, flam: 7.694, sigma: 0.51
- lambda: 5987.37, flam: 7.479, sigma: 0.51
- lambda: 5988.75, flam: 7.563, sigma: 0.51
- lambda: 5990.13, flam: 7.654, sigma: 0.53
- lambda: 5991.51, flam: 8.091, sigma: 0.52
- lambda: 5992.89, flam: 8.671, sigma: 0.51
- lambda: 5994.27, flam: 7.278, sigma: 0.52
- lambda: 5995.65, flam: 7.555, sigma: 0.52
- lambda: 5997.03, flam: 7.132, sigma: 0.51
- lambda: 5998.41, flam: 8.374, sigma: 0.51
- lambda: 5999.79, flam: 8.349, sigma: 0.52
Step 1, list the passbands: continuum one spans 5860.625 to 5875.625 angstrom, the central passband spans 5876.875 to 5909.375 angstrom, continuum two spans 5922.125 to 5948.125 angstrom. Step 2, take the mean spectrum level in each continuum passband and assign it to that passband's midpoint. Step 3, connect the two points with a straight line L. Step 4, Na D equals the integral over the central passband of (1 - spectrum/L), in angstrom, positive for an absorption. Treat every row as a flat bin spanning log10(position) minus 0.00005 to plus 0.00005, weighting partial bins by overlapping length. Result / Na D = 3.97 angstrom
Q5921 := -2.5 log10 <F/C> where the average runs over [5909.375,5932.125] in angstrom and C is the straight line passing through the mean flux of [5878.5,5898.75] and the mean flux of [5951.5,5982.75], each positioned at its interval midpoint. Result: -0.090 mag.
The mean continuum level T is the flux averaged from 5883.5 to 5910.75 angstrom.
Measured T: 6.91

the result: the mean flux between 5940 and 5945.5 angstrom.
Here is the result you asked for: 8.7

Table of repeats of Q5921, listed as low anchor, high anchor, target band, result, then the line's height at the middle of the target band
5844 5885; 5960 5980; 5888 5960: 0.04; 7.81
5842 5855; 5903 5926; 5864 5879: -0.04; 7.83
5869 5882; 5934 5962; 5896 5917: 0.08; 8.05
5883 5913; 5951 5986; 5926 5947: -0.10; 7.44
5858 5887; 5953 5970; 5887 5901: 0.31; 7.91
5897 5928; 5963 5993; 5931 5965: -0.03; 7.75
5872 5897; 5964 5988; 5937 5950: -0.07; 7.52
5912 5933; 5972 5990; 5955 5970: -0.01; 7.77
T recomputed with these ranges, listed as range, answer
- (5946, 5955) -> 7.56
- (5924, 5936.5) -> 8.21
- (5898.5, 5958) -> 7.86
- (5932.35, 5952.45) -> 8.08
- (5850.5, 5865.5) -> 7.83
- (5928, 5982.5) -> 7.91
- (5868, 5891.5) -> 7.55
